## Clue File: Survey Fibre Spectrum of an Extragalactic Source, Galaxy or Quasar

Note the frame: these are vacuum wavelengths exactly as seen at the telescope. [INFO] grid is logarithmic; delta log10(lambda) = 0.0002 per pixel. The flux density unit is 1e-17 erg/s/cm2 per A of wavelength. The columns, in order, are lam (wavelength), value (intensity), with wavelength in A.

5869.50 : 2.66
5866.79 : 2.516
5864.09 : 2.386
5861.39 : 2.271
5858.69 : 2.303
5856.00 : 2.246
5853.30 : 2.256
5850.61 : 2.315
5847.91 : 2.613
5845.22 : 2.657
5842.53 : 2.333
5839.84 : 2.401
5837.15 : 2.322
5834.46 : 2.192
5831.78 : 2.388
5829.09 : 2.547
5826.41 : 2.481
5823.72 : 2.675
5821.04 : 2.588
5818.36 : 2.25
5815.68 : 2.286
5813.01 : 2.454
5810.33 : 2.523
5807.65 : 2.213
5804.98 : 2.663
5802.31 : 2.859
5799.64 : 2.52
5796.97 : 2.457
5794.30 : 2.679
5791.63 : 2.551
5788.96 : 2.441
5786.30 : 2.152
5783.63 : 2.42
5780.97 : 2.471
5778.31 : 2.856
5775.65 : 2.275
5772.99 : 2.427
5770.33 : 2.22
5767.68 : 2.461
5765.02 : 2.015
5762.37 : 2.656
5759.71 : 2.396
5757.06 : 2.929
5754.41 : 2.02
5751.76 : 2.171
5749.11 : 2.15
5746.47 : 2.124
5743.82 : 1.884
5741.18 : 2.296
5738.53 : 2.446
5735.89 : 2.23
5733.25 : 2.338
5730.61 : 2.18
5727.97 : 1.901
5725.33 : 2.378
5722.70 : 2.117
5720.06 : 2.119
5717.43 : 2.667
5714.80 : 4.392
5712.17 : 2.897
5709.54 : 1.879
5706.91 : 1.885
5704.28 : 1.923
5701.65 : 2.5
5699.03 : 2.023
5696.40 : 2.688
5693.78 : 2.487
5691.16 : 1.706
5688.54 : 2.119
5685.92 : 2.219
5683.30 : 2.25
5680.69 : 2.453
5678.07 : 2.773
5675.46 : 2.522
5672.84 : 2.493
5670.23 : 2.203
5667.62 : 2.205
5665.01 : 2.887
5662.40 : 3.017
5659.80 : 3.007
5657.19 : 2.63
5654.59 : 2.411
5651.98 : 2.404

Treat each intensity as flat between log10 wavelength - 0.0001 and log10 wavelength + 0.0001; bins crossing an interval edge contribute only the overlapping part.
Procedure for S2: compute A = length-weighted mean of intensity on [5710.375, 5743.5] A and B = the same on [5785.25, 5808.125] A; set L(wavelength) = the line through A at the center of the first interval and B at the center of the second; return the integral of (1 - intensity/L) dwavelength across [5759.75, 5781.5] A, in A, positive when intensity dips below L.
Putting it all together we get 0.7 A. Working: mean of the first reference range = 2.47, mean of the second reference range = 2.52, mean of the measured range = 2.42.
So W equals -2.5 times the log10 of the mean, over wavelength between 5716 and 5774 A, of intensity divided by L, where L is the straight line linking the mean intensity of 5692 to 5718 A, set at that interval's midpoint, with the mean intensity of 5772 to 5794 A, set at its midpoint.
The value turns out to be 0.09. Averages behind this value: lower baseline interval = 2.52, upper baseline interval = 2.46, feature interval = 2.28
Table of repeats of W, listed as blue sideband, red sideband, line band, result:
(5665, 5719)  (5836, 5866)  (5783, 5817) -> -0.04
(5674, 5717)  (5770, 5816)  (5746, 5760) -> 0.07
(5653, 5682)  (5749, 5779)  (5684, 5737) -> 0.08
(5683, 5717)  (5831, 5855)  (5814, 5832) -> -0.03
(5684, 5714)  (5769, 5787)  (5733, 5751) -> 0.07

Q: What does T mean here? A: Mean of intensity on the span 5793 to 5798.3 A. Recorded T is 2.57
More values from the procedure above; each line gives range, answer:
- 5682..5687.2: 2.23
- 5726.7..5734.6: 2.14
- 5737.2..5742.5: 2.37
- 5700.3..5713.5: 2.22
